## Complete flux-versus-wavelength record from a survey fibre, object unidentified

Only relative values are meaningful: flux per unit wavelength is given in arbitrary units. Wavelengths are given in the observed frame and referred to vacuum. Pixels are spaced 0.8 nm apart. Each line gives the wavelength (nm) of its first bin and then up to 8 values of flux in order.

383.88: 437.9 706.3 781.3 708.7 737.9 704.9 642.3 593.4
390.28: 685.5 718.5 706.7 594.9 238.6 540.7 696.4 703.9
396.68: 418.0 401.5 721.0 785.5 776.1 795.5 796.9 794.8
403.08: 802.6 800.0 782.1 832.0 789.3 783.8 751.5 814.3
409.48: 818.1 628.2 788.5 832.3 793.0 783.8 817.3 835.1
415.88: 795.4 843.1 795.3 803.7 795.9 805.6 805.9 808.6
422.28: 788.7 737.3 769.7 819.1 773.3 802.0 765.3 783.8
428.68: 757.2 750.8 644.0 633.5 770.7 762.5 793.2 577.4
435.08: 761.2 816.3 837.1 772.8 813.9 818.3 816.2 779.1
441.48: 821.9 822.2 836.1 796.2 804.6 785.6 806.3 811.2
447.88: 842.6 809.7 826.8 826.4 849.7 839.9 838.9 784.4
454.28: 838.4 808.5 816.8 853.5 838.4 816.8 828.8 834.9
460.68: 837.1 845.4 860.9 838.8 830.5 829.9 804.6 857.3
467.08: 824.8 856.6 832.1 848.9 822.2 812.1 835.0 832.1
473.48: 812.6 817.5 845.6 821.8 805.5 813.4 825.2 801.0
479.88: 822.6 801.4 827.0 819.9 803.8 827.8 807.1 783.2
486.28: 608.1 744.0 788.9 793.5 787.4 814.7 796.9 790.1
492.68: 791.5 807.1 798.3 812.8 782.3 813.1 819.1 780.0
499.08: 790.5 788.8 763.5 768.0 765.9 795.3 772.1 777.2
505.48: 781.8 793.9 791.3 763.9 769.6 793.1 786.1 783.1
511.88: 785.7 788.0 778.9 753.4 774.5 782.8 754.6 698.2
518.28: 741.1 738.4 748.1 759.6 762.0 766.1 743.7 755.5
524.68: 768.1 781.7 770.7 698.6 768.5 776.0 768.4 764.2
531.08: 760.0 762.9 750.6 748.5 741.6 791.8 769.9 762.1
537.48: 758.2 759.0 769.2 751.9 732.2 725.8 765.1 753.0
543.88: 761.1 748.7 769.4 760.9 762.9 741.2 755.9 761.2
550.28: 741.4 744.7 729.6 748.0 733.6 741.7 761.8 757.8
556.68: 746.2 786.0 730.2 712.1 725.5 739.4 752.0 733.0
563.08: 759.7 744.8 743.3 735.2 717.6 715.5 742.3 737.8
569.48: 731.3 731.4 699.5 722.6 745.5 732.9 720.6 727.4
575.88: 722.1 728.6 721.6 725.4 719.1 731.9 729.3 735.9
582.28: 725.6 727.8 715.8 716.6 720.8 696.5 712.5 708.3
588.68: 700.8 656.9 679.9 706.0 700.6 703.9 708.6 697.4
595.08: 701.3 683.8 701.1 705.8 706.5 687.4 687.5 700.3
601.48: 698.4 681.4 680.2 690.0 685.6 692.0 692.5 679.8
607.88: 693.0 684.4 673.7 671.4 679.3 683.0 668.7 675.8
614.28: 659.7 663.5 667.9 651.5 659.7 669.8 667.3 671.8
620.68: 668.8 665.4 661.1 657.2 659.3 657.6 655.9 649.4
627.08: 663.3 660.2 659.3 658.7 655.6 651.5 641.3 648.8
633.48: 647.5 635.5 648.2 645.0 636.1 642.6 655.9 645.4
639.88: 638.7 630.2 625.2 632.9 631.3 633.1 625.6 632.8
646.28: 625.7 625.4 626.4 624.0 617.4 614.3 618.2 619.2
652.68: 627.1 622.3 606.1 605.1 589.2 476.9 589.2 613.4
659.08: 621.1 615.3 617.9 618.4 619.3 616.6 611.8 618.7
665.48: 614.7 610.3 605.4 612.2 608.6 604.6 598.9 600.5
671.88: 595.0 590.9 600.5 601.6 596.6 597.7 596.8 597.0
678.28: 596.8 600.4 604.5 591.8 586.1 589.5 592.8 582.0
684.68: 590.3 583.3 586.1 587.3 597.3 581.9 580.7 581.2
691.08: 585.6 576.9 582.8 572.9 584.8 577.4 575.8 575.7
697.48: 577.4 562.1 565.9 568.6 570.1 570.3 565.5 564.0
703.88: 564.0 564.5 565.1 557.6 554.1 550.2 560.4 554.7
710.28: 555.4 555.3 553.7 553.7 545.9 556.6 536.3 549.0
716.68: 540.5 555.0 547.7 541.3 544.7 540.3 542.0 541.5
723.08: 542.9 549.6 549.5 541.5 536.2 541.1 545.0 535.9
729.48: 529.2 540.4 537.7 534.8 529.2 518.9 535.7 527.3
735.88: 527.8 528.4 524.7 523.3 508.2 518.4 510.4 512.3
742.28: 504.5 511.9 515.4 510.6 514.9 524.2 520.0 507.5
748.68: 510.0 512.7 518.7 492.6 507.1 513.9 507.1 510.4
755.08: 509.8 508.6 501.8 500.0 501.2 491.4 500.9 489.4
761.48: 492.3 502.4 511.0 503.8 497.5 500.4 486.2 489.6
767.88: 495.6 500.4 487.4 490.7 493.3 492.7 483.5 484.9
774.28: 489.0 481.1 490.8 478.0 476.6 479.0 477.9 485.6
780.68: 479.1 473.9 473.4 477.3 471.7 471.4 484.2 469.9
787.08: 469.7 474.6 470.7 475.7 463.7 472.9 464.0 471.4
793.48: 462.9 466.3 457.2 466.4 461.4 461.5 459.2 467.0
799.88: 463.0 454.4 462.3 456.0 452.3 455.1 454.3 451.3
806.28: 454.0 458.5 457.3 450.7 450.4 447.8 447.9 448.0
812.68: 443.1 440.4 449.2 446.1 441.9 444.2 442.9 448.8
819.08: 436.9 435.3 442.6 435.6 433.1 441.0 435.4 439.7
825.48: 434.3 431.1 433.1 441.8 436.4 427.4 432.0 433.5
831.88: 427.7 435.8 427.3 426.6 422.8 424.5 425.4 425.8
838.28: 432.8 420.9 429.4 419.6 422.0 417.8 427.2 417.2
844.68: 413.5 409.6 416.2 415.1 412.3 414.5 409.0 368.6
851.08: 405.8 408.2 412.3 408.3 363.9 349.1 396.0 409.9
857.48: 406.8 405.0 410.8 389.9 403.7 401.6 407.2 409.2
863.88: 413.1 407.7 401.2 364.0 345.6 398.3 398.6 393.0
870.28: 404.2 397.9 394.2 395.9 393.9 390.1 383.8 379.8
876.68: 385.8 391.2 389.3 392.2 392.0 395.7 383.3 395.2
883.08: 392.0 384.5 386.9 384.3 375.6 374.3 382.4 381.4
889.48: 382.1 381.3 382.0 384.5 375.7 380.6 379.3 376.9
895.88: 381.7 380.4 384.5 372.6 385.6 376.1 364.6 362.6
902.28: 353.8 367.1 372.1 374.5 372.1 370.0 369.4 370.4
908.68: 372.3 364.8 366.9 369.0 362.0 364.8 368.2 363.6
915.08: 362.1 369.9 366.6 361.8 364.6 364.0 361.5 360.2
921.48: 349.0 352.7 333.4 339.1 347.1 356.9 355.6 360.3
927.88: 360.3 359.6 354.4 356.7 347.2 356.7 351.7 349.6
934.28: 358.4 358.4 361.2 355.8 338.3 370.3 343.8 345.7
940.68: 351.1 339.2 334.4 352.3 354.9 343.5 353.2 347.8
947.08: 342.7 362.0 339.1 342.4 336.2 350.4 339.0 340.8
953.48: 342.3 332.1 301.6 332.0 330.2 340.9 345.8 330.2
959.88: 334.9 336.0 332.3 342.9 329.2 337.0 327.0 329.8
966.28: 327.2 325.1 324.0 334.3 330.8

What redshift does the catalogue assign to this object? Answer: 0.00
